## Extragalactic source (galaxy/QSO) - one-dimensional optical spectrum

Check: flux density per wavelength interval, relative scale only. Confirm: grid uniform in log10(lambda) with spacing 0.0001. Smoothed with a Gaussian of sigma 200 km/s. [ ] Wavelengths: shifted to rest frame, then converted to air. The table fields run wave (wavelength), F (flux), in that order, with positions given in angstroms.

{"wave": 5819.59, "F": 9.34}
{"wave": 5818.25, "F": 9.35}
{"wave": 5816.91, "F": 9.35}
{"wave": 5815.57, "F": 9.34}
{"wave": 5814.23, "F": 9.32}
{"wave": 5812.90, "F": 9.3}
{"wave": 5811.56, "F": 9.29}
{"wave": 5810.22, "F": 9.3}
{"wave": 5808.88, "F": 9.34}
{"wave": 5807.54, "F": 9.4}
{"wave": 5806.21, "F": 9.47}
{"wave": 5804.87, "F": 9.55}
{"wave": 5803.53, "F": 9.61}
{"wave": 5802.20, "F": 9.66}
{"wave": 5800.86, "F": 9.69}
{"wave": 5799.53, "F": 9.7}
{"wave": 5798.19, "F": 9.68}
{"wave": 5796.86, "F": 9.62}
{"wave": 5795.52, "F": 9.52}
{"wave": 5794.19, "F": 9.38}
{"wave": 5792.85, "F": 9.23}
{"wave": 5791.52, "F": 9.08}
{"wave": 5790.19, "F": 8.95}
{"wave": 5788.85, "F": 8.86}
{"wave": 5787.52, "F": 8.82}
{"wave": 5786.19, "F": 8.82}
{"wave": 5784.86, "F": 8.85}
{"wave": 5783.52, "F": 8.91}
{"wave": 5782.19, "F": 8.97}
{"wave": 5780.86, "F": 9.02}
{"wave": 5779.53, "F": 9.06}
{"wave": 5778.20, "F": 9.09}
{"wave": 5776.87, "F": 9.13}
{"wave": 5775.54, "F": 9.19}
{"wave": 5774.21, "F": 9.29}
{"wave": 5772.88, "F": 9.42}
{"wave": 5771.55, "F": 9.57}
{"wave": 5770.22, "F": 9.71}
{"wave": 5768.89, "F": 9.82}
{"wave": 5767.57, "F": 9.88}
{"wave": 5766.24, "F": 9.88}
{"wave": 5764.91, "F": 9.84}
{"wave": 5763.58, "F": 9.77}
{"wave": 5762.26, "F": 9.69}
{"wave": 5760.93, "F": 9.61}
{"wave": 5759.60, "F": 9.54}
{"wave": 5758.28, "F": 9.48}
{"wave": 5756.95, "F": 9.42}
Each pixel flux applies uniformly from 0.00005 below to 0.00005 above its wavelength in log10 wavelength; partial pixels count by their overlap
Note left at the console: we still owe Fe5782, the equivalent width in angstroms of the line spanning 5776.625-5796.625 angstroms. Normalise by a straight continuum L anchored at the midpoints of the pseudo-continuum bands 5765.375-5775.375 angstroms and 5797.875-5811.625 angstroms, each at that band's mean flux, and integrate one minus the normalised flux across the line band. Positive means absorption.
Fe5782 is 1.1 angstroms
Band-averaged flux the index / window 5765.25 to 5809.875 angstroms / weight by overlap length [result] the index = 9.34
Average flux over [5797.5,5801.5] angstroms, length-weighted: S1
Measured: 9.7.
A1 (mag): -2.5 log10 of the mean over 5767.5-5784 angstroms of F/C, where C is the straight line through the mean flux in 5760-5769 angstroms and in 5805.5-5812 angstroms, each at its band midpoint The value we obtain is 0.04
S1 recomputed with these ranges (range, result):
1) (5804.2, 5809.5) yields 9.44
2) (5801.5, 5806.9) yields 9.58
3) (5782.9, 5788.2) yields 8.85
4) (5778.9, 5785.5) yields 8.96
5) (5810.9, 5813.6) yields 9.32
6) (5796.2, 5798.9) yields 9.65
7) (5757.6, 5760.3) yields 9.5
